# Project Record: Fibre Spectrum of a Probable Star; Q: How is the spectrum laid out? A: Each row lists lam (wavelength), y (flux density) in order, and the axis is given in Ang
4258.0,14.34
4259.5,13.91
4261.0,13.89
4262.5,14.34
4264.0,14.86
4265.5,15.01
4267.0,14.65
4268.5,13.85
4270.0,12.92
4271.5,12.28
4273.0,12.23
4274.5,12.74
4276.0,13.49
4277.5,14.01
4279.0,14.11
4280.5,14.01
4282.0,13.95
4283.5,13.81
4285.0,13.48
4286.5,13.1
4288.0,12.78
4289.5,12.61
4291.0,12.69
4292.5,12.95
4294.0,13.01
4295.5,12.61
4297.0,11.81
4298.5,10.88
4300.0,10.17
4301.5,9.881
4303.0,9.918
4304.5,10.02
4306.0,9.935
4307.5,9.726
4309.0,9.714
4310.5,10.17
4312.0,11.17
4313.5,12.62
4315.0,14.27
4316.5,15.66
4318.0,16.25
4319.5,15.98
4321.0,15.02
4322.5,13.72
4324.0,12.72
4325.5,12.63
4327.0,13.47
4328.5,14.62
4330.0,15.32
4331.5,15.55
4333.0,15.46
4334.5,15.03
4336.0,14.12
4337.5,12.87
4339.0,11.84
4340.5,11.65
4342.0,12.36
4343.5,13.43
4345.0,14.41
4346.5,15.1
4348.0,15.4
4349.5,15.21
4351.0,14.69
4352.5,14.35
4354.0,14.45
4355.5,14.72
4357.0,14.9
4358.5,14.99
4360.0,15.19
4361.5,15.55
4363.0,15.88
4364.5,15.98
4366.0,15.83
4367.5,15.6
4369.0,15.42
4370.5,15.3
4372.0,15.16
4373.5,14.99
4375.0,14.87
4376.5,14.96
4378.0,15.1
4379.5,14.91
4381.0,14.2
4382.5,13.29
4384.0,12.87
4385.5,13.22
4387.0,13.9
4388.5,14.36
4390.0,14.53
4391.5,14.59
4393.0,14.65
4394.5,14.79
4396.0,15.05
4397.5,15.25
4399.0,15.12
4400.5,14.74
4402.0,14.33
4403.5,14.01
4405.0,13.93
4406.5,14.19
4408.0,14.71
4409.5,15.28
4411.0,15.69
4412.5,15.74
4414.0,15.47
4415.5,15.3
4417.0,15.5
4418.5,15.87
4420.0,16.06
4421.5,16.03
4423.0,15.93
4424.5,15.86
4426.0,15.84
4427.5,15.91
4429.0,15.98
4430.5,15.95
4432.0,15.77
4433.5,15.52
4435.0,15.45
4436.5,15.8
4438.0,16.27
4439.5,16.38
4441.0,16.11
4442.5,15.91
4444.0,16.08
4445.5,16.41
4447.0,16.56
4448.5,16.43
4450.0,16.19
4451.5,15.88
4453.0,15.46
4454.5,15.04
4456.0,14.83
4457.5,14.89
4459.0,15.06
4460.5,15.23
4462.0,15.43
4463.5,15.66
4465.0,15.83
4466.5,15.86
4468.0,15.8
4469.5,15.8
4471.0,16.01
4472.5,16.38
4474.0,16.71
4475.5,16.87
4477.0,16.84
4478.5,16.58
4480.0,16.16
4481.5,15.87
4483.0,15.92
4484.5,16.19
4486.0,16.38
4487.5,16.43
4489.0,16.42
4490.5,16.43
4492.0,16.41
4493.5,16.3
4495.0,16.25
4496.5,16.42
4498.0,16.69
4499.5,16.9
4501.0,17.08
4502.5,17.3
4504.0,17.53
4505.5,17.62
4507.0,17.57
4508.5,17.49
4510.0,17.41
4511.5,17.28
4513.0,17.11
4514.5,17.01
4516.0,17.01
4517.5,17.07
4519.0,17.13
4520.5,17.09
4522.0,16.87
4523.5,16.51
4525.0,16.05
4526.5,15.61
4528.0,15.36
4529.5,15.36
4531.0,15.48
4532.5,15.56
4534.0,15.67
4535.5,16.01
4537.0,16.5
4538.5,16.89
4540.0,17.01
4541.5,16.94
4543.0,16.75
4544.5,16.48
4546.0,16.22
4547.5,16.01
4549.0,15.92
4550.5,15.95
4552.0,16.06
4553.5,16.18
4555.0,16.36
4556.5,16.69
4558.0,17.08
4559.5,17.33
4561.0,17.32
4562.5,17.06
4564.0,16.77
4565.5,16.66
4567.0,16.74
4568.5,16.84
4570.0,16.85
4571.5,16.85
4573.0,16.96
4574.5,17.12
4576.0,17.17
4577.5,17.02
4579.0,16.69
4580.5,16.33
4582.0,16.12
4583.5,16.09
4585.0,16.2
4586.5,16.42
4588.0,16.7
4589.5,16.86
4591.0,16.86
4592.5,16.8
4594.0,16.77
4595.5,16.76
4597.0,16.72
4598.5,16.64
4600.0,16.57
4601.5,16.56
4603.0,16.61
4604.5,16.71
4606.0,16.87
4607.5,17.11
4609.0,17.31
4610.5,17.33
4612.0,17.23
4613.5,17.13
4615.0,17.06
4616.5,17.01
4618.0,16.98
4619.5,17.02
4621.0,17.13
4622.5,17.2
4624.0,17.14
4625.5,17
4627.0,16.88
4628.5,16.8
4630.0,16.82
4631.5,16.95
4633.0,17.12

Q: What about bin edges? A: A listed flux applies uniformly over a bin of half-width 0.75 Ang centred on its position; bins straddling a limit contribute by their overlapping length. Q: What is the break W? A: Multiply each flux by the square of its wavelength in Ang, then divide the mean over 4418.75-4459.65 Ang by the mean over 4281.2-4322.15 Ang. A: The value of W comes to 1.36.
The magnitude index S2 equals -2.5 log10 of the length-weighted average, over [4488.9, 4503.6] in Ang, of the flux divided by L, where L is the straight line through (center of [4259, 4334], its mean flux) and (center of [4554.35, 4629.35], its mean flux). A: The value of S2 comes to -0.07 mag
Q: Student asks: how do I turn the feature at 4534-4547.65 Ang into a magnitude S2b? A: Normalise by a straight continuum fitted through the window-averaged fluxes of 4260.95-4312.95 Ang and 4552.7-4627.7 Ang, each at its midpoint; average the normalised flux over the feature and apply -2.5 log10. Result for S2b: -0.03 mag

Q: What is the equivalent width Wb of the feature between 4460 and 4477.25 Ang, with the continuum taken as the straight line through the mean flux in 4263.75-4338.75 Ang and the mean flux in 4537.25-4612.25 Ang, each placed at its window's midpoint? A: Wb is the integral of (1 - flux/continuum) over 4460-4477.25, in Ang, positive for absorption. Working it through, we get -0.8 Ang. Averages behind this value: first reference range 13.1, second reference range 16.7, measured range 16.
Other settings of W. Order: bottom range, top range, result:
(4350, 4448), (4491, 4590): 1.17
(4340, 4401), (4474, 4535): 1.20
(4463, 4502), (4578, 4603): 1.06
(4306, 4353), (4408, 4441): 1.21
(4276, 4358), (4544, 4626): 1.43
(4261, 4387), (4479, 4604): 1.34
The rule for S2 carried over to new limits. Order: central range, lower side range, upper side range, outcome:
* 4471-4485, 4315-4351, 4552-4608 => -0.04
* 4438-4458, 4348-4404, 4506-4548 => -0.02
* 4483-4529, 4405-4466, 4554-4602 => -0.04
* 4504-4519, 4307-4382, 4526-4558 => -0.09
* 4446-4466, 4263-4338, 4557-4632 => -0.04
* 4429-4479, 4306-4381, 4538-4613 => -0.04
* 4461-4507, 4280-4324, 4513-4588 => -0.07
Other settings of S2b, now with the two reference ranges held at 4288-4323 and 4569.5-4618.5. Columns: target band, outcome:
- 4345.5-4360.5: -0.15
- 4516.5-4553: -0.03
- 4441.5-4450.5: -0.13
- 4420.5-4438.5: -0.12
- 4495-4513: -0.12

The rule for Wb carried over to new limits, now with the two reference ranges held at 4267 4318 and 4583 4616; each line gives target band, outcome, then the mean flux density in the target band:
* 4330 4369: -4.08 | 14.6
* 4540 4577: -1.09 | 16.7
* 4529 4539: -0.03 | 15.9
